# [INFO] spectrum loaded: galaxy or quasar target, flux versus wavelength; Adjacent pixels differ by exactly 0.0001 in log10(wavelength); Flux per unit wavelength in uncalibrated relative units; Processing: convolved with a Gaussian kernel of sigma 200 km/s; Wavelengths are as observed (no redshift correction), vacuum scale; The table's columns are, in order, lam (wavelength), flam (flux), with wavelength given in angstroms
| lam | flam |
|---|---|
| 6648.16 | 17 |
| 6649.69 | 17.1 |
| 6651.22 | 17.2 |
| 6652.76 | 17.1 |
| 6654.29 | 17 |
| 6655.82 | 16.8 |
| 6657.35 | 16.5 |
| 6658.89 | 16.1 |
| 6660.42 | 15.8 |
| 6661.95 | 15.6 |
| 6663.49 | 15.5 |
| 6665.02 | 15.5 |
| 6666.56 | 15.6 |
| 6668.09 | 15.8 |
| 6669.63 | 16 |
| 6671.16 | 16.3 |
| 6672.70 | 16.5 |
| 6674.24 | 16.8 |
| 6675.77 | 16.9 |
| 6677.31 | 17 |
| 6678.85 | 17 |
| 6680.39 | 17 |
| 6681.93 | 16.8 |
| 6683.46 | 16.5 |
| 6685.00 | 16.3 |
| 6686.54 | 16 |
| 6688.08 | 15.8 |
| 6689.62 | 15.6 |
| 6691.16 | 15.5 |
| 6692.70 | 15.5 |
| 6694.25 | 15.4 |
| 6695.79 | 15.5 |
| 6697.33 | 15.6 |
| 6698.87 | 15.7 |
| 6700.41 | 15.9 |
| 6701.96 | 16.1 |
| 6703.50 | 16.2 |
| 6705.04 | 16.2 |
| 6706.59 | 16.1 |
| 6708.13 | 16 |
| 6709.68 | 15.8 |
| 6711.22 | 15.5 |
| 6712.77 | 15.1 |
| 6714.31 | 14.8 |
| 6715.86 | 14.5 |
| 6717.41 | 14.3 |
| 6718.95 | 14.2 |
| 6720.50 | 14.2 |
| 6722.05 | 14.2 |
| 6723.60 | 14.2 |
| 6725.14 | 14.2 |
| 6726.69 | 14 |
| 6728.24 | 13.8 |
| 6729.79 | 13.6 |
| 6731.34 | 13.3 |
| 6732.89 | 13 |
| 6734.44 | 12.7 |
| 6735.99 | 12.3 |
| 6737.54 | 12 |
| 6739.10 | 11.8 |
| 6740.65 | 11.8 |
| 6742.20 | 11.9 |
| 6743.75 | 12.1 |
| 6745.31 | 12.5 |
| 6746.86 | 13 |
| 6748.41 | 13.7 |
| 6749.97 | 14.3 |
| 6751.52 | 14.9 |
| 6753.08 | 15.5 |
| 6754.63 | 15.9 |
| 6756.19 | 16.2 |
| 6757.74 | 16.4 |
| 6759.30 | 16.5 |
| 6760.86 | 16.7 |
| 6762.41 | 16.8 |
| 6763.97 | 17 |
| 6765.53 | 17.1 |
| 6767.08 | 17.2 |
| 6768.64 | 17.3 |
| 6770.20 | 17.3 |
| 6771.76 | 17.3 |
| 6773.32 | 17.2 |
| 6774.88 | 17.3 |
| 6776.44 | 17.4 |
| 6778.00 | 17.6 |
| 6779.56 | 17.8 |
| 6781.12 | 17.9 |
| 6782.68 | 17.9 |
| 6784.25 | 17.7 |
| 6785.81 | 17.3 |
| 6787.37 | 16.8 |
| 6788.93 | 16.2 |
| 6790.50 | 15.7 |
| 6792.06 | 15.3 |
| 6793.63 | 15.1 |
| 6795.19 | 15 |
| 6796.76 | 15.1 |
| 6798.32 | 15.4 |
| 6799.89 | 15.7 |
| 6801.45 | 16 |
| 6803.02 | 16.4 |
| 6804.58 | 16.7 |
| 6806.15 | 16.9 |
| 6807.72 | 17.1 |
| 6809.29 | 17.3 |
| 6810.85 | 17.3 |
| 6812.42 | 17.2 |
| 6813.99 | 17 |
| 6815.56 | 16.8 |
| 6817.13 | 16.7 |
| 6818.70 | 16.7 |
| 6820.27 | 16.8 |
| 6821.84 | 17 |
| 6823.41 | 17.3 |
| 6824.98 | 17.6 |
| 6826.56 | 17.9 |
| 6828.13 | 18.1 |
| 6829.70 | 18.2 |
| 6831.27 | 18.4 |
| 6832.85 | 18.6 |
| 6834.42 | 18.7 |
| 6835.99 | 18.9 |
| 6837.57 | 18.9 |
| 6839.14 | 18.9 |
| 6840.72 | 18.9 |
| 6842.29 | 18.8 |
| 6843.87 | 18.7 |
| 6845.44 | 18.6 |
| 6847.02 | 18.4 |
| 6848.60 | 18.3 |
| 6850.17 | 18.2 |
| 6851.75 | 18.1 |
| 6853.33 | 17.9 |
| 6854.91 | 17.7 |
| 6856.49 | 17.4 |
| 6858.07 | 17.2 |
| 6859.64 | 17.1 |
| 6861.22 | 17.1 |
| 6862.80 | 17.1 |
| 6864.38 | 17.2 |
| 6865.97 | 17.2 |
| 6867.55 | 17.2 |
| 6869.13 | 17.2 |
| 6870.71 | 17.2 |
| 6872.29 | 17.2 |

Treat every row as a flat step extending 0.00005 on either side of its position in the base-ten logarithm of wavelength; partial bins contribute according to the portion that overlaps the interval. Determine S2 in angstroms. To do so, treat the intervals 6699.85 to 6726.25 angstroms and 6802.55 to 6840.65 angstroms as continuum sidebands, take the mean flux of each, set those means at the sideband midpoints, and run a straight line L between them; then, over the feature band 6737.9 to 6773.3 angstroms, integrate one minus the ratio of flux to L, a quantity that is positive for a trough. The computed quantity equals 2.1 angstroms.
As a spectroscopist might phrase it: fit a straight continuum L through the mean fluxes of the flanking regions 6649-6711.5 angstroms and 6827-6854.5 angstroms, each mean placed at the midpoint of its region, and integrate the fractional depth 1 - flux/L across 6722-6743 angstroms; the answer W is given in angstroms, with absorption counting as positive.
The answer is 4.8 angstroms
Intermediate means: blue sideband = 16.2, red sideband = 18.5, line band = 13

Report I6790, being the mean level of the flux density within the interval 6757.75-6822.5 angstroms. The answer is 16.8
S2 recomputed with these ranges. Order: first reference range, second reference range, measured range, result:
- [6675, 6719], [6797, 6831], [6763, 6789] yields -1.2 angstroms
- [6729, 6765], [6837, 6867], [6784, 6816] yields -0.6 angstroms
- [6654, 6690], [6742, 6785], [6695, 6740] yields 4.8 angstroms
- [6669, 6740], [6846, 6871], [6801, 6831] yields -0.4 angstroms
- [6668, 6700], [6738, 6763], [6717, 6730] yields 0.8 angstroms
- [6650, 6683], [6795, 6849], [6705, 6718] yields 1.1 angstroms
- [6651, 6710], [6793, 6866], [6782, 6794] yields 0.4 angstroms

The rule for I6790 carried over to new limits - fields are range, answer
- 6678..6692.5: 16.3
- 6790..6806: 15.7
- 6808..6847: 17.9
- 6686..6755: 14.4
